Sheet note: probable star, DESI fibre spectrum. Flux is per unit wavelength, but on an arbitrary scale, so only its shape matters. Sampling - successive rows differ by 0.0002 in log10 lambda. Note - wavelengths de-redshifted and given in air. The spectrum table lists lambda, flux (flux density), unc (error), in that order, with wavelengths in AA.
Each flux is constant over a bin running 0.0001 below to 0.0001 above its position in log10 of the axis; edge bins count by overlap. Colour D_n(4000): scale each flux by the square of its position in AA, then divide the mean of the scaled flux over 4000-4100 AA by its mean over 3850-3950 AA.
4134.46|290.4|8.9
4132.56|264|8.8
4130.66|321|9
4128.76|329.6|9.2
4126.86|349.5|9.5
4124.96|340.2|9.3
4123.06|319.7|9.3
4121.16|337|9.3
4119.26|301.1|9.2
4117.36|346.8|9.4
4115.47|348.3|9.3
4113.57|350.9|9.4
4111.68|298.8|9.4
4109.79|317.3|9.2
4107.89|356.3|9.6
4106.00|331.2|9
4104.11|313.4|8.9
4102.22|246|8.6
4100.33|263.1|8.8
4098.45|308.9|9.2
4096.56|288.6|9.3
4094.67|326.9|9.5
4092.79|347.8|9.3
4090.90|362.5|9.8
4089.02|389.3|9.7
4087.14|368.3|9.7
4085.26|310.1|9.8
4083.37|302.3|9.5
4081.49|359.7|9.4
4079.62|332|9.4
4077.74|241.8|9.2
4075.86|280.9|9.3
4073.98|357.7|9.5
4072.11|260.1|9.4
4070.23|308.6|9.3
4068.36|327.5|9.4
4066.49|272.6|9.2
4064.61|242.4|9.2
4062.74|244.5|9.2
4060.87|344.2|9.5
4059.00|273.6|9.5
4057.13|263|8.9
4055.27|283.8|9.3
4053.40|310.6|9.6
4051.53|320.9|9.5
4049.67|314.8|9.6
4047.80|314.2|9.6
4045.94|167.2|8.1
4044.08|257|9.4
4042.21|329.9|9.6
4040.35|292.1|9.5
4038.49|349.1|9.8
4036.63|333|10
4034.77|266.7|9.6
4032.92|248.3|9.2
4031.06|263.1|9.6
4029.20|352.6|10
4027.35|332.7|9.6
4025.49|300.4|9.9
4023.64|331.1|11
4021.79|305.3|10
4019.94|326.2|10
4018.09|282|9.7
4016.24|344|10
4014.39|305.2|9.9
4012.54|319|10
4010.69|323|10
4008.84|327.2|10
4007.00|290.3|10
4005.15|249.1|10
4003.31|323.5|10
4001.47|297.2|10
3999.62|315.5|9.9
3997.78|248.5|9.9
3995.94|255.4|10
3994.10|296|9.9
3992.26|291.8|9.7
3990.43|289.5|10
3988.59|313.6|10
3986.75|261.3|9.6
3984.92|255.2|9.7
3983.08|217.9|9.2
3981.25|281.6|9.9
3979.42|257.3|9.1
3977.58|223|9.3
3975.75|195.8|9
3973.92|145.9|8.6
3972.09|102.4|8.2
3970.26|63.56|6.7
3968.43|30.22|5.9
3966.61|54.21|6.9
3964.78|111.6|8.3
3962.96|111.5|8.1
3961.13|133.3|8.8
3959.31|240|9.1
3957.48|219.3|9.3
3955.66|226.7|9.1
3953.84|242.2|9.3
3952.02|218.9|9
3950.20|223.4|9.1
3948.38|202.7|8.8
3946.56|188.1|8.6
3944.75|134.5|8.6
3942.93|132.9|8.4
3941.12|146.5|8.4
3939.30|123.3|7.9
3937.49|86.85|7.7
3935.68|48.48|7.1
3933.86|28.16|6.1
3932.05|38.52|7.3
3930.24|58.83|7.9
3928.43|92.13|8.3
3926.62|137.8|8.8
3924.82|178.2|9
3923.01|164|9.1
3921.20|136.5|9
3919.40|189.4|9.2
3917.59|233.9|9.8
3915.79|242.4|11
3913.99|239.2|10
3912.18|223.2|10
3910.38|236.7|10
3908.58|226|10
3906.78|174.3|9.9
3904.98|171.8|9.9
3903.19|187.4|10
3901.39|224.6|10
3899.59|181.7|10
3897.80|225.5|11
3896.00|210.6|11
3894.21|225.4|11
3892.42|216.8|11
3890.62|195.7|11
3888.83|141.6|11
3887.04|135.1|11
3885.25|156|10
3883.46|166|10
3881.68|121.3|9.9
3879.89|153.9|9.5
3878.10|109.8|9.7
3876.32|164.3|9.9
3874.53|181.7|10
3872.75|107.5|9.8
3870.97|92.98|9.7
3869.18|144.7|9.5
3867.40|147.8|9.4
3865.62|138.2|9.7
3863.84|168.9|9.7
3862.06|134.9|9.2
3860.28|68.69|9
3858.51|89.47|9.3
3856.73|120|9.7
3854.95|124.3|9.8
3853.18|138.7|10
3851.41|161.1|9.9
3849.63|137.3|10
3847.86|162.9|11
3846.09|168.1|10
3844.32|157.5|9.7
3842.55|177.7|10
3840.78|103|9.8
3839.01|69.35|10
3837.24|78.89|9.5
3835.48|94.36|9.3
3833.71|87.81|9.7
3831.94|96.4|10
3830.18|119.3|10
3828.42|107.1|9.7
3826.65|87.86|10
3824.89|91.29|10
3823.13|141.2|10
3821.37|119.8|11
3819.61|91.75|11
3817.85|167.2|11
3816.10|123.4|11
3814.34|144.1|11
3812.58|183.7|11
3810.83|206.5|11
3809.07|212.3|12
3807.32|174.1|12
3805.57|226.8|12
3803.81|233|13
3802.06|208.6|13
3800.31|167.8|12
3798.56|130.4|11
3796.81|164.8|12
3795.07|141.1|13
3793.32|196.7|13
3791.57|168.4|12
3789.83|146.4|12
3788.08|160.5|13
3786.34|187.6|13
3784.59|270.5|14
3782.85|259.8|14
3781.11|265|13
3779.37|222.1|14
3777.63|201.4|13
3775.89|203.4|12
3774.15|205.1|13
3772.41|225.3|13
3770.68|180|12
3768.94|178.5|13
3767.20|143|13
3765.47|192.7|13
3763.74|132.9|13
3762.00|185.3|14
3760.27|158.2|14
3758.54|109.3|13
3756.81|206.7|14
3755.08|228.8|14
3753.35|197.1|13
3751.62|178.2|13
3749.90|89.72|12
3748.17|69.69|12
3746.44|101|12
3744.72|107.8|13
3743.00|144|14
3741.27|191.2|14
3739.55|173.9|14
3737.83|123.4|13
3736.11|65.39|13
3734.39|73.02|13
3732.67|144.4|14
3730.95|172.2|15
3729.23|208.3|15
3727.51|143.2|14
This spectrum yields 2.13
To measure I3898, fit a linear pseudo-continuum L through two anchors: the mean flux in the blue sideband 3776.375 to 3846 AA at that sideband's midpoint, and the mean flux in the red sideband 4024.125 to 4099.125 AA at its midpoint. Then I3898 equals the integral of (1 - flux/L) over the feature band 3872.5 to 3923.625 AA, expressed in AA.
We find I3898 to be 5.9 AA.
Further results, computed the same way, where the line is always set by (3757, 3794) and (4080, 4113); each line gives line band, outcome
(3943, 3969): 9.53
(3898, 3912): 2.37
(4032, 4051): 0.80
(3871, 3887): 6.29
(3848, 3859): 4.46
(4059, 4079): 1.54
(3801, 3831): 7.41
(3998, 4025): -1.86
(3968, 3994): 5.75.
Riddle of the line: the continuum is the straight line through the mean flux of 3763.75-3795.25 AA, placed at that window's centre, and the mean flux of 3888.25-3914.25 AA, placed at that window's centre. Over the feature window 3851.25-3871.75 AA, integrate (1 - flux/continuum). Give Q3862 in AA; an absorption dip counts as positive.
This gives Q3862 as 7.7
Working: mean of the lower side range 197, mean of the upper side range 205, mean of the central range 126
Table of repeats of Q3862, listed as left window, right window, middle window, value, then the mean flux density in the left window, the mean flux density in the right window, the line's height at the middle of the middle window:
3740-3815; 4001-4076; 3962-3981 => 9.5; 179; 299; 268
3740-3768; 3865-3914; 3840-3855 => 1.6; 153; 174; 167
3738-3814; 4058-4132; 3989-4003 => -0.7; 179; 316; 273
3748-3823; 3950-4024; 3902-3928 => 2.8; 179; 240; 218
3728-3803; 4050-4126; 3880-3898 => 3.8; 169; 313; 224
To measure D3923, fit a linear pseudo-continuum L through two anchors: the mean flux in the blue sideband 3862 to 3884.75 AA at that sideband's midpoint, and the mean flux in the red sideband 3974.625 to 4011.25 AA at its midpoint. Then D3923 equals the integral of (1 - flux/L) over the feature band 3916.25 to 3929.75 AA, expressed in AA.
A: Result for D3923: 2.4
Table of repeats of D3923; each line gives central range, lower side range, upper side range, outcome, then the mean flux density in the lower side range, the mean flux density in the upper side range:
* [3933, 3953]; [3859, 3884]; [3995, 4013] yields 7.5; 135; 294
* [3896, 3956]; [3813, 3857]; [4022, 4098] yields 7.9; 124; 304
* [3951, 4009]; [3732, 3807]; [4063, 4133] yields 9.9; 171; 317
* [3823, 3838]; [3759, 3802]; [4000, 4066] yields 7.9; 187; 298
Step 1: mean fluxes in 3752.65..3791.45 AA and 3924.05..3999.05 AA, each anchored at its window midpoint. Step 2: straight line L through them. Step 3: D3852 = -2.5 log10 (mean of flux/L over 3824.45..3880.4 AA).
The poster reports 0.43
